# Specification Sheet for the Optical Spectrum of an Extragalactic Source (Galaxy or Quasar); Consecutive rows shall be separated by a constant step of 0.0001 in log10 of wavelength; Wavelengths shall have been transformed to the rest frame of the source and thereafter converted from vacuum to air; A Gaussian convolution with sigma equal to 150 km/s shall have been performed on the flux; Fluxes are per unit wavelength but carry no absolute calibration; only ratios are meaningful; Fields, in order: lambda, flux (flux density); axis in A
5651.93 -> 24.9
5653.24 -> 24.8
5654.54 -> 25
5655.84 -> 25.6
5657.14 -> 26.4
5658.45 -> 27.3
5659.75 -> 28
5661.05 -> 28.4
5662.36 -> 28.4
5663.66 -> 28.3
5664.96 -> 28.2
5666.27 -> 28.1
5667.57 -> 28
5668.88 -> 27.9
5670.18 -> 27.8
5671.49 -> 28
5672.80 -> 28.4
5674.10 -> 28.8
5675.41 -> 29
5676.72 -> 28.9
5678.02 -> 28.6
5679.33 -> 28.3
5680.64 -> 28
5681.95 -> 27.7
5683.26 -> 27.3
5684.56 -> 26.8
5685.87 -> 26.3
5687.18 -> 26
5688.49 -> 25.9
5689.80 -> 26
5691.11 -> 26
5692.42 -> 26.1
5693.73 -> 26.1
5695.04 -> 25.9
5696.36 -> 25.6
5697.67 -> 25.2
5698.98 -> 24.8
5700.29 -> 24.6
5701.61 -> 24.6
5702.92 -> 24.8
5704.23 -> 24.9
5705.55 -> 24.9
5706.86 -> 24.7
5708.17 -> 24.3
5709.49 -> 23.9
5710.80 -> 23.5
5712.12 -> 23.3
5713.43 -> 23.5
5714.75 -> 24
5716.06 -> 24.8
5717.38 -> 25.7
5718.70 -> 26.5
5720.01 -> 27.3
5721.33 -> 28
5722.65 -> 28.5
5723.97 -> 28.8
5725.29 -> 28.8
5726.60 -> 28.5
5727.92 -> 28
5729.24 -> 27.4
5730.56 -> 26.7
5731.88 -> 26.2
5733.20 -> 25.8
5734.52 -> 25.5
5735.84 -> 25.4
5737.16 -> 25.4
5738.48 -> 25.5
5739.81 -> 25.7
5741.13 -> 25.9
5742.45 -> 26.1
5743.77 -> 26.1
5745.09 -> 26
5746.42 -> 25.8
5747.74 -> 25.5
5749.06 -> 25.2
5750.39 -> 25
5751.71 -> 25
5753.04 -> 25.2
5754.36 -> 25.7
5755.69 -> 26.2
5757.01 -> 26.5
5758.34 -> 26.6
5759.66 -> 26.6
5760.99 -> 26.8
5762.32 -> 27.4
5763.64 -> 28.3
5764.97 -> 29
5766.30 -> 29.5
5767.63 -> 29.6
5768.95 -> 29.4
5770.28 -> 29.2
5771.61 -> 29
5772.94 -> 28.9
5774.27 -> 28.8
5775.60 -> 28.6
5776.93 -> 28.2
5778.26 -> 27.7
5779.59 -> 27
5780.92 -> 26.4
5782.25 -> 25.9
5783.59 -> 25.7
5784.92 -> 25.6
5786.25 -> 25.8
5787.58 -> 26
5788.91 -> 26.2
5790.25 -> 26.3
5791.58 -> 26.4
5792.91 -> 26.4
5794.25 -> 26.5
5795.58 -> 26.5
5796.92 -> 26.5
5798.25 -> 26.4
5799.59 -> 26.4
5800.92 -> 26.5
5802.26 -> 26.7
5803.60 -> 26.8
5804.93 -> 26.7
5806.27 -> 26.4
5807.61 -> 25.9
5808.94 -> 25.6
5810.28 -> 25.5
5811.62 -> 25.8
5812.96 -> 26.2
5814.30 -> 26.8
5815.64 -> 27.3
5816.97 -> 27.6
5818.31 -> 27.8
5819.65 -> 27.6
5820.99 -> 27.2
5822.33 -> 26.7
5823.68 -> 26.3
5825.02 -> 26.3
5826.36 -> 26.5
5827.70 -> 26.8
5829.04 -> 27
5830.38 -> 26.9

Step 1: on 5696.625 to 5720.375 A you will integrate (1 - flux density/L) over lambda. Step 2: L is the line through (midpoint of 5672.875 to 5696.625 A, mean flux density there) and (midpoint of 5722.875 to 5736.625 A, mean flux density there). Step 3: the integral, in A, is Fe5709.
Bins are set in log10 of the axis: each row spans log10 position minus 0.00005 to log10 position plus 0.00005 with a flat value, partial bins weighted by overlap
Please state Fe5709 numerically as 2.11 A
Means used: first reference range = 27.1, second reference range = 27.1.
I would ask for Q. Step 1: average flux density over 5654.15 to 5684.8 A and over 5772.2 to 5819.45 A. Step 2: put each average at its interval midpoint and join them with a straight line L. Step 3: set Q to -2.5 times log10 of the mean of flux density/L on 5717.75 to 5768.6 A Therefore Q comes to 0.017 mag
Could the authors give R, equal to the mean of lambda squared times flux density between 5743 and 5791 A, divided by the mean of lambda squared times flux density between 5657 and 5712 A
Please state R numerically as 1.0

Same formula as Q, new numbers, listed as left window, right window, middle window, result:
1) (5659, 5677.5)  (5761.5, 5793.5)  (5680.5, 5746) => 0.08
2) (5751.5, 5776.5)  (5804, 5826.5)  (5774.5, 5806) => 0.02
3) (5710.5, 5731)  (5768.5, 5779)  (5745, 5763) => 0.08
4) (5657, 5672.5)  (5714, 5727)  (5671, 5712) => 0.05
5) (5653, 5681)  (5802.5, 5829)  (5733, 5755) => 0.07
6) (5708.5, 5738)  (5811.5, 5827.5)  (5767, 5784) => -0.06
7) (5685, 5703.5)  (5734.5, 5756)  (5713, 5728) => -0.05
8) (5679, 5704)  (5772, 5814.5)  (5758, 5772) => -0.07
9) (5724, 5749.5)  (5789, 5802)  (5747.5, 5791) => -0.03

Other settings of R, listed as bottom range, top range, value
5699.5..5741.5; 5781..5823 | 1.05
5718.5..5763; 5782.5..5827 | 1.02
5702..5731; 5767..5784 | 1.10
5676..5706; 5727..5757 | 1.01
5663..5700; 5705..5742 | 0.97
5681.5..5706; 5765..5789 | 1.11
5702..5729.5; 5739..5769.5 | 1.04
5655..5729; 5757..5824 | 1.05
